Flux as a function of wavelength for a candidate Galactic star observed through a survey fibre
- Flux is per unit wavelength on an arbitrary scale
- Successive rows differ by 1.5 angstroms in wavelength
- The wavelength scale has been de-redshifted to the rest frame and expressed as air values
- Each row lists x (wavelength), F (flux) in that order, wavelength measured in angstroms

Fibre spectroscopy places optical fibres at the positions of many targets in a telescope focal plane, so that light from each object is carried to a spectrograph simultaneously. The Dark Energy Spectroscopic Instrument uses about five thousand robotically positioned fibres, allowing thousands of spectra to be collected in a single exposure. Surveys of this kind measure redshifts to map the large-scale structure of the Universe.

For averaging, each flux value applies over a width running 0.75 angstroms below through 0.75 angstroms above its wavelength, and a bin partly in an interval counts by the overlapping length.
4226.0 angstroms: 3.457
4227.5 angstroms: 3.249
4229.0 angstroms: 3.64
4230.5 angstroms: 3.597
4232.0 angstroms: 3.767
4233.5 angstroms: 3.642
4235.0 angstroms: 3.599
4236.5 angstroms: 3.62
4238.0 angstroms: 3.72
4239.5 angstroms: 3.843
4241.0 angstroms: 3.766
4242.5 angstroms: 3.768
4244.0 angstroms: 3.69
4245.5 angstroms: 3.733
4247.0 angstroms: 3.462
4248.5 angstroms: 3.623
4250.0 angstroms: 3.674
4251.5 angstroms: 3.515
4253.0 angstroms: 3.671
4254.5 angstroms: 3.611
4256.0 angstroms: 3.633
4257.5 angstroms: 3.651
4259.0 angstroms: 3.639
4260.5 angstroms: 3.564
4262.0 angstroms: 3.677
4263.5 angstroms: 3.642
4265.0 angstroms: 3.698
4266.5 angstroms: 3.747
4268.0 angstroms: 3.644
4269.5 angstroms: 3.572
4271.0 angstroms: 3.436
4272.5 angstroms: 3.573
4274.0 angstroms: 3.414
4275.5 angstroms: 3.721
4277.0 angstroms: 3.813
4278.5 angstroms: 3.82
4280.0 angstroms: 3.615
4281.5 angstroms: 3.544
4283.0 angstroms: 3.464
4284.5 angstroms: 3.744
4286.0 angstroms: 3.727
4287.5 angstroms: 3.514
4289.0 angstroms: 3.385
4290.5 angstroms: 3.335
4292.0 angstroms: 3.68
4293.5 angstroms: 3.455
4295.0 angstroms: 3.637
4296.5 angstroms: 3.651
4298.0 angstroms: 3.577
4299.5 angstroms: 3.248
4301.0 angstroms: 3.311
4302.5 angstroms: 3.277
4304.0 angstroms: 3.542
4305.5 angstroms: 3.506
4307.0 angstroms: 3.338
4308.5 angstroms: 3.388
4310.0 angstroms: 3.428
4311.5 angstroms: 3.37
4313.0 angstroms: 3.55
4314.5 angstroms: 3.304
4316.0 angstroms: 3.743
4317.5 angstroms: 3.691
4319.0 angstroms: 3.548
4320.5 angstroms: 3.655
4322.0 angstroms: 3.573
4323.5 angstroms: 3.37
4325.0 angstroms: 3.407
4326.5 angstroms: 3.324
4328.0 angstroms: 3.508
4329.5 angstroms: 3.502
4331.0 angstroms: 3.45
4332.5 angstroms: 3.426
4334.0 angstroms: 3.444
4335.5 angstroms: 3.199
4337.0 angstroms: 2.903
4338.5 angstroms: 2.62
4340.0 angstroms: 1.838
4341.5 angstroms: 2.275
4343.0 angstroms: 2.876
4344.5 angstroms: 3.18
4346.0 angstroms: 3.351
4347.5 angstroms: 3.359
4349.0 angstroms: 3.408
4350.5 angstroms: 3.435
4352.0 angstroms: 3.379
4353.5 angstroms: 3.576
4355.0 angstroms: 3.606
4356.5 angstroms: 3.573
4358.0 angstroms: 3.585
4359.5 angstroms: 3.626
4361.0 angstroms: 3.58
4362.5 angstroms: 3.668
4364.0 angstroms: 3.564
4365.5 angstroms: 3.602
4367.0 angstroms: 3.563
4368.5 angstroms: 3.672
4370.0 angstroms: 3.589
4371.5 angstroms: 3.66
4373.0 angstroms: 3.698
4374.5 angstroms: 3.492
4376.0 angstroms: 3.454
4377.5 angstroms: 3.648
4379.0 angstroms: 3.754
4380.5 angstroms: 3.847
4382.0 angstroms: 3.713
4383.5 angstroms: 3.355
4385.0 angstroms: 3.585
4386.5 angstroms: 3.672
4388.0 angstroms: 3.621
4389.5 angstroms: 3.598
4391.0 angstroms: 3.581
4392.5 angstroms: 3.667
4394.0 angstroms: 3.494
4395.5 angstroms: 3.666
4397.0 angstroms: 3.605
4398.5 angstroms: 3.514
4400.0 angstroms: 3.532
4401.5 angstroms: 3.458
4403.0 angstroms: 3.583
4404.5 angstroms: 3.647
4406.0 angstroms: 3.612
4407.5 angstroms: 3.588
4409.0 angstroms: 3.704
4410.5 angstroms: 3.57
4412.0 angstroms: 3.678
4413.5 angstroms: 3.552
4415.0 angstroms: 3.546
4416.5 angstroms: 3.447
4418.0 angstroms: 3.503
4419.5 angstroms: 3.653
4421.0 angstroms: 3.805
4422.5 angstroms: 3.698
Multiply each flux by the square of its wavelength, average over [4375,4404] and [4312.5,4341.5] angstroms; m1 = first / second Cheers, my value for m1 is 1.1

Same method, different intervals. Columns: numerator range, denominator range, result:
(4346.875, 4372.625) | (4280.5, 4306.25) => 1.05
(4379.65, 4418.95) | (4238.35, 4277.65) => 1.05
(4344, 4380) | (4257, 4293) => 1.02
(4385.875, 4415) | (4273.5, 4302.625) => 1.07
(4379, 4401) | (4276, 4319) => 1.07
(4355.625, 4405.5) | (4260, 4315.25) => 1.06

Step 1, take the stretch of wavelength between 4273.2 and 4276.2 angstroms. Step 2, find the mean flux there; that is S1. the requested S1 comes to 3.57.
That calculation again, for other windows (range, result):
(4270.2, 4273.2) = 3.5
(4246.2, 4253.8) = 3.59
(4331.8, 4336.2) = 3.36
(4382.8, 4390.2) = 3.57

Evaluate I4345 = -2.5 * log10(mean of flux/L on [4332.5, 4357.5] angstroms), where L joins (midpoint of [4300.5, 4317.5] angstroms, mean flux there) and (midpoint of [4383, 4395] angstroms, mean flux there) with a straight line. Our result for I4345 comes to 0.12 mag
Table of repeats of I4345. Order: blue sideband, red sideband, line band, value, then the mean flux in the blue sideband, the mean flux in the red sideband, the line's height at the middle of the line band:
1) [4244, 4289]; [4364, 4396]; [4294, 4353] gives 0.092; 3.62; 3.61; 3.62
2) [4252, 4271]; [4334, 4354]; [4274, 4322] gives -0.051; 3.64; 3.04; 3.37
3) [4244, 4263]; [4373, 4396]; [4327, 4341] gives 0.172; 3.62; 3.61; 3.62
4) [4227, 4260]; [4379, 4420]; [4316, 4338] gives 0.058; 3.64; 3.59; 3.62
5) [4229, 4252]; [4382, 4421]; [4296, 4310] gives 0.066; 3.67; 3.58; 3.64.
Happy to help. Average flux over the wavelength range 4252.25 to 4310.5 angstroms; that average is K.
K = 3.56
